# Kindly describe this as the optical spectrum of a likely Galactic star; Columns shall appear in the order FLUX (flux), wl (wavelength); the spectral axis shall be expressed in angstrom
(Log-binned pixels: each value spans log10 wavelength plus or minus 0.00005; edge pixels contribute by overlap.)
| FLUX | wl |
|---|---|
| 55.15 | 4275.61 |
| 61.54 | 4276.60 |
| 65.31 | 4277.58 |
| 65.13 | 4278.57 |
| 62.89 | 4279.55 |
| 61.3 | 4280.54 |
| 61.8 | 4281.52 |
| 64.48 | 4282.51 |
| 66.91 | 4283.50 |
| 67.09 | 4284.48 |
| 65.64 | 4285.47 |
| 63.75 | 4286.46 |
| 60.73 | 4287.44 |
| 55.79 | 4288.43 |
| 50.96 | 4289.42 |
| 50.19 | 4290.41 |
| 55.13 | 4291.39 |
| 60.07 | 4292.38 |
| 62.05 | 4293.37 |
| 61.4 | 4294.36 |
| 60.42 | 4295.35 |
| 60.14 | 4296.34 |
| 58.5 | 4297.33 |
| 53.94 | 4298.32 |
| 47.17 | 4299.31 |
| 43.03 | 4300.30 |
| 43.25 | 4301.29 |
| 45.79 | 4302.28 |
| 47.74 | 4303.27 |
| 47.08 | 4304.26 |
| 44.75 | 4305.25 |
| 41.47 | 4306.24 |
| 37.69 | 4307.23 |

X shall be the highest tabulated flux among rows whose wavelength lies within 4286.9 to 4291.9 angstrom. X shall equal 60.73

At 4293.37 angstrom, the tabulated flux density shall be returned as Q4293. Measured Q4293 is 62.05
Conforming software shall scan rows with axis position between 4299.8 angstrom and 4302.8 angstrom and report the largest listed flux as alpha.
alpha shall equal 45.79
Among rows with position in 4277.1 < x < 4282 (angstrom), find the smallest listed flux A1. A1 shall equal 61.3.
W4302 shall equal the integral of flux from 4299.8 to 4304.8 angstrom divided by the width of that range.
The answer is 45.4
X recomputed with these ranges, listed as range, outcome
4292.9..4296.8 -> 62.05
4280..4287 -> 67.09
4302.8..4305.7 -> 47.74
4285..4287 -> 65.64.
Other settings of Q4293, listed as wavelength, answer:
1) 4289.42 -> 50.96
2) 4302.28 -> 45.79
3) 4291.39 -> 55.13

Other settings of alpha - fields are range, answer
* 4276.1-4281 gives 65.31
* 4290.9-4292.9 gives 60.07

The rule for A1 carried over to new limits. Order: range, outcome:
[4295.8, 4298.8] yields 53.94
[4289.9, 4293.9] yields 50.19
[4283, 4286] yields 65.64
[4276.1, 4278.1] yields 61.54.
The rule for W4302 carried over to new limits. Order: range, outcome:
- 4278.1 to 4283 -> 63.1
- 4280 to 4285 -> 64.3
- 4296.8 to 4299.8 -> 53.3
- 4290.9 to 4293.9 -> 59.1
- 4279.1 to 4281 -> 61.9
